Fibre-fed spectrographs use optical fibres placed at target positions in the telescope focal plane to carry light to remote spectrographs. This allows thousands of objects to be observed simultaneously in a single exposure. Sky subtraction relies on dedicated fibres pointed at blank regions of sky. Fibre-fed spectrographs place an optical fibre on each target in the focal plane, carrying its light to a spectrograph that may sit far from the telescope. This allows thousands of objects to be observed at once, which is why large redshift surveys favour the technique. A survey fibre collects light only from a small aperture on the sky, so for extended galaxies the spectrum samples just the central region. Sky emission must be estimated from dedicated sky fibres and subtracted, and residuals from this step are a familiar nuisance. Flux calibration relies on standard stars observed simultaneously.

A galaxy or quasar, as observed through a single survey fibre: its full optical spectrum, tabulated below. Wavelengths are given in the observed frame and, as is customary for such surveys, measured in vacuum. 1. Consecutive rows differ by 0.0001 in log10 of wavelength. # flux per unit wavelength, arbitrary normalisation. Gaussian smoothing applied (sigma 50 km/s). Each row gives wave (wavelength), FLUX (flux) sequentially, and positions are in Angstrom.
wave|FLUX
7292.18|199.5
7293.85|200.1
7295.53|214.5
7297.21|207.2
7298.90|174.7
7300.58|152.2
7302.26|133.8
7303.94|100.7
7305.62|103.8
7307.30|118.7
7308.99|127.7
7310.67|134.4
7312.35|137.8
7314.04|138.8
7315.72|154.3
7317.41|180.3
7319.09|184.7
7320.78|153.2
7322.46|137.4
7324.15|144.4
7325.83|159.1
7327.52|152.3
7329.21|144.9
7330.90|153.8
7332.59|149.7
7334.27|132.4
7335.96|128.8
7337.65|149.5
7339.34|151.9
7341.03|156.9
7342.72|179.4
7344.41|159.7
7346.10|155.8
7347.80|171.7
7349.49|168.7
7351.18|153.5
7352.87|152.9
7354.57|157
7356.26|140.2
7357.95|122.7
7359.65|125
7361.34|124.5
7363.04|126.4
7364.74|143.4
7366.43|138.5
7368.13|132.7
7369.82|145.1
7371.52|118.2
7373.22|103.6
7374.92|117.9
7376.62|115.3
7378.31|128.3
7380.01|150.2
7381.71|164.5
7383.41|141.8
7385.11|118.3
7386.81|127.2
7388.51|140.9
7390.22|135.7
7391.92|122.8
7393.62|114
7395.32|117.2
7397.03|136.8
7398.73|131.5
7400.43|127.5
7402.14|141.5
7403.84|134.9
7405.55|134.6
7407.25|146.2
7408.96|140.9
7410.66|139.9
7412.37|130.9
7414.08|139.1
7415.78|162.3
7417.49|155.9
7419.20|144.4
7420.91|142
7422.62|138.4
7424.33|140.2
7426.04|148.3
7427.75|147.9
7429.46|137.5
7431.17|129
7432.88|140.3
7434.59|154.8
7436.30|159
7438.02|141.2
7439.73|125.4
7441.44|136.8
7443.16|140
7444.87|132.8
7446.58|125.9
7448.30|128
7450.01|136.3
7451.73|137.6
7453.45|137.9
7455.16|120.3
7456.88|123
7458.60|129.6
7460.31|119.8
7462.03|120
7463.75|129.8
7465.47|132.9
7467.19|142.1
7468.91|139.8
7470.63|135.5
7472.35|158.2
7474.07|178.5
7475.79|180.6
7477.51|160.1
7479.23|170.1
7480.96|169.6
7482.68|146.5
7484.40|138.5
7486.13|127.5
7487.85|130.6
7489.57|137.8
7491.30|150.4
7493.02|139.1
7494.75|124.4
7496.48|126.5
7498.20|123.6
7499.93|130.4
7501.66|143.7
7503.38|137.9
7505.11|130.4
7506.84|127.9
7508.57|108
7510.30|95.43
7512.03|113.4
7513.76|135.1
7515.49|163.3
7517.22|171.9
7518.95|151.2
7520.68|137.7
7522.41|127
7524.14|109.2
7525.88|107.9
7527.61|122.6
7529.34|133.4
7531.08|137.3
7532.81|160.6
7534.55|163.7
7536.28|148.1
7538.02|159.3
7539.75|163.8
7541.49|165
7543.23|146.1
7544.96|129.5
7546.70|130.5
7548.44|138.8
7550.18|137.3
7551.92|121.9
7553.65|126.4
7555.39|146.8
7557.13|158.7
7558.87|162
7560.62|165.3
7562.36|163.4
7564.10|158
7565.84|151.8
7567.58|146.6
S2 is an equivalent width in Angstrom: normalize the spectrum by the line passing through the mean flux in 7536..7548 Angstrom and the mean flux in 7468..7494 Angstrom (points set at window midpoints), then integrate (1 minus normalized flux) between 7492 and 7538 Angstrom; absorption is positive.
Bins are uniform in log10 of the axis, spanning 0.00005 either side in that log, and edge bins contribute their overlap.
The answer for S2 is 4.8 Angstrom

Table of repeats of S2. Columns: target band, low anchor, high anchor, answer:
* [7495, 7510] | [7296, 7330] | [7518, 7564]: 1.7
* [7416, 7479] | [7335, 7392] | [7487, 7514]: -3.7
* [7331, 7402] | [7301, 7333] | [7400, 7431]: 1.8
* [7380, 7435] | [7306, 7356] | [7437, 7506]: 2.2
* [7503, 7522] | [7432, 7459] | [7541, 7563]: 1.1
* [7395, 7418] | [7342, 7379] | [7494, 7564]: 0.1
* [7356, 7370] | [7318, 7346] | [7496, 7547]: 1.7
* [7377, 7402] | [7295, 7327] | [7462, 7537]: 2.2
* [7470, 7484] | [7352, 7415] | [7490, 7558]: -2.7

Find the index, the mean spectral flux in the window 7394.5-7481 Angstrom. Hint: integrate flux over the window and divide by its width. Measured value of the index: 140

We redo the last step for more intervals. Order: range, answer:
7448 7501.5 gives 140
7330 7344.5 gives 151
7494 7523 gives 132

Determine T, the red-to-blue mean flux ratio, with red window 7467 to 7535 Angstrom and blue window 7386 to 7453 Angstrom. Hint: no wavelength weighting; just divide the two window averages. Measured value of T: 1.0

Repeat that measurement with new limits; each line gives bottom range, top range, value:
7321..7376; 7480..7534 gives 0.94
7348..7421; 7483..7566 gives 1.02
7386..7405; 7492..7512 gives 0.97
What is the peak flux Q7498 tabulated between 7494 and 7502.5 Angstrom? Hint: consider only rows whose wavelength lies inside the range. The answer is 143.7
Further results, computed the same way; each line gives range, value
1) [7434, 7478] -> 180.6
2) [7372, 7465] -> 164.5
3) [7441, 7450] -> 140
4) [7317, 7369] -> 184.7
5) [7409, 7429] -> 162.3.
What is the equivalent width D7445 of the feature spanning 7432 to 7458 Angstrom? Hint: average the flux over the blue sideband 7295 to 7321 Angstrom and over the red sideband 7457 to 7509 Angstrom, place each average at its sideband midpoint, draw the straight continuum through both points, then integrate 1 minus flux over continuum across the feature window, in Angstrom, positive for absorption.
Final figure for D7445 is 1.1 Angstrom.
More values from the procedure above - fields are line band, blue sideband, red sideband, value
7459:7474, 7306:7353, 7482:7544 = 0.38 Angstrom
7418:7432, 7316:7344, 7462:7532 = 0.33 Angstrom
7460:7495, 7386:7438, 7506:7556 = -1.83 Angstrom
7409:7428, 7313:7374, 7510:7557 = -0.03 Angstrom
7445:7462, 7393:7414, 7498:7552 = 0.81 Angstrom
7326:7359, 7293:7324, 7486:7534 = -0.49 Angstrom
